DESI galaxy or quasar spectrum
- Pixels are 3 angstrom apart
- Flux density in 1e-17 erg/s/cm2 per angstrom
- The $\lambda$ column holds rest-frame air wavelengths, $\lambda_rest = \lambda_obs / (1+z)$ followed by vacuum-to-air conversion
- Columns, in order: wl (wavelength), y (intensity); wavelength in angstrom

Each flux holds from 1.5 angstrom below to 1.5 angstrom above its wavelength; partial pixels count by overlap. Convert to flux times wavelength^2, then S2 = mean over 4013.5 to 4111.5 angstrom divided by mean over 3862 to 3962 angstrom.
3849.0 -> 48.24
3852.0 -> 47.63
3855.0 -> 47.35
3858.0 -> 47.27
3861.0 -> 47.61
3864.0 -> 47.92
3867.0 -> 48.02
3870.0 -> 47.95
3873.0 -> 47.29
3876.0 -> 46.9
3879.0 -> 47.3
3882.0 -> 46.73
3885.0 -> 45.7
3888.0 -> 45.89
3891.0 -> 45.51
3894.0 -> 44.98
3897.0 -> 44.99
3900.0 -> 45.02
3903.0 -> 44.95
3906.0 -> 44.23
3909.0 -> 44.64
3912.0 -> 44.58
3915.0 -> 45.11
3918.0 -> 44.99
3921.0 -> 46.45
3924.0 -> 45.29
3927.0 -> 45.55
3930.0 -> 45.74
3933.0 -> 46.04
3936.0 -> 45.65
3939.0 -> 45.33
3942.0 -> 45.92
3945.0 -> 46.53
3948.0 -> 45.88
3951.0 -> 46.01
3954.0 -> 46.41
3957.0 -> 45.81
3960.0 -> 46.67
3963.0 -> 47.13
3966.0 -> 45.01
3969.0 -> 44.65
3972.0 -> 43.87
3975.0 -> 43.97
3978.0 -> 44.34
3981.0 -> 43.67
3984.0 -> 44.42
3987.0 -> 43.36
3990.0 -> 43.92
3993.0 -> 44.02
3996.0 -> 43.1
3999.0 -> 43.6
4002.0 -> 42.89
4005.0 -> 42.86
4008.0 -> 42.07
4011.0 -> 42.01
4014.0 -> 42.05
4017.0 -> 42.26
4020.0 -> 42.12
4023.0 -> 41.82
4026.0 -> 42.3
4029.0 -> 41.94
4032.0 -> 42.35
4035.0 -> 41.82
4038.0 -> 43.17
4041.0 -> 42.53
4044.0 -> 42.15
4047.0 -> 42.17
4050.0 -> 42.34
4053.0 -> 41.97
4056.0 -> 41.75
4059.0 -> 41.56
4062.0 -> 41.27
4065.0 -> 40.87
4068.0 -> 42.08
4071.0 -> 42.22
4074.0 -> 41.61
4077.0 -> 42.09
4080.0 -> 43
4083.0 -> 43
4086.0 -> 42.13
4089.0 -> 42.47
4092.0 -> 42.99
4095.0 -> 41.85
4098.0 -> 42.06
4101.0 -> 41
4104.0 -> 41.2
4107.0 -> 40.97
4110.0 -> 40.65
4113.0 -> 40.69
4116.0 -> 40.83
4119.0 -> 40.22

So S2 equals 0.99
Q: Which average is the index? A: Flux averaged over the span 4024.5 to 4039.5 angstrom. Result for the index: 42.3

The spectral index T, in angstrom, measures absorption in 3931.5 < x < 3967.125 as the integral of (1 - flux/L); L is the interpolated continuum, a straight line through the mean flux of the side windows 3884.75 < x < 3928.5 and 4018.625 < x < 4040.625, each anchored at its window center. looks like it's -1.5 angstrom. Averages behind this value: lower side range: 45.2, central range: 46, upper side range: 42.2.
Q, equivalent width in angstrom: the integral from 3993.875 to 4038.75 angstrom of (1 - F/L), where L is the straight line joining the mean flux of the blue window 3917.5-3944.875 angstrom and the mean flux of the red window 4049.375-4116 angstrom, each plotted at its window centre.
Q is 1.11 angstrom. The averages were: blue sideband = 45.7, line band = 42.4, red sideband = 41.8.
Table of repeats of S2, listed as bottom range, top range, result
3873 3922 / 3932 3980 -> 1.03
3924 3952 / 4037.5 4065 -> 0.97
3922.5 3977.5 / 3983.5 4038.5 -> 0.97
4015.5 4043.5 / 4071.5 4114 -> 1.02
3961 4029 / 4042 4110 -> 1.01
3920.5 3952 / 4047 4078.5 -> 0.97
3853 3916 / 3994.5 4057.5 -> 0.98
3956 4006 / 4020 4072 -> 0.98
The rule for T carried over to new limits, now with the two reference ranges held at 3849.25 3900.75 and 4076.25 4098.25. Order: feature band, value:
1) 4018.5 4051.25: 0.97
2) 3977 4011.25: 0.75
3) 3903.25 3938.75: 0.43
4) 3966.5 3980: 0.16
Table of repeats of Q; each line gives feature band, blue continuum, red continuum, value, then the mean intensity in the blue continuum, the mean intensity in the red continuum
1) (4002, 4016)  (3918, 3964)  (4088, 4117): 0.56 angstrom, 46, 41.5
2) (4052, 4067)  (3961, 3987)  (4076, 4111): 0.43 angstrom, 44.6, 42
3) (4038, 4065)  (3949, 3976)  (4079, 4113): 0.70 angstrom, 45.5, 41.9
